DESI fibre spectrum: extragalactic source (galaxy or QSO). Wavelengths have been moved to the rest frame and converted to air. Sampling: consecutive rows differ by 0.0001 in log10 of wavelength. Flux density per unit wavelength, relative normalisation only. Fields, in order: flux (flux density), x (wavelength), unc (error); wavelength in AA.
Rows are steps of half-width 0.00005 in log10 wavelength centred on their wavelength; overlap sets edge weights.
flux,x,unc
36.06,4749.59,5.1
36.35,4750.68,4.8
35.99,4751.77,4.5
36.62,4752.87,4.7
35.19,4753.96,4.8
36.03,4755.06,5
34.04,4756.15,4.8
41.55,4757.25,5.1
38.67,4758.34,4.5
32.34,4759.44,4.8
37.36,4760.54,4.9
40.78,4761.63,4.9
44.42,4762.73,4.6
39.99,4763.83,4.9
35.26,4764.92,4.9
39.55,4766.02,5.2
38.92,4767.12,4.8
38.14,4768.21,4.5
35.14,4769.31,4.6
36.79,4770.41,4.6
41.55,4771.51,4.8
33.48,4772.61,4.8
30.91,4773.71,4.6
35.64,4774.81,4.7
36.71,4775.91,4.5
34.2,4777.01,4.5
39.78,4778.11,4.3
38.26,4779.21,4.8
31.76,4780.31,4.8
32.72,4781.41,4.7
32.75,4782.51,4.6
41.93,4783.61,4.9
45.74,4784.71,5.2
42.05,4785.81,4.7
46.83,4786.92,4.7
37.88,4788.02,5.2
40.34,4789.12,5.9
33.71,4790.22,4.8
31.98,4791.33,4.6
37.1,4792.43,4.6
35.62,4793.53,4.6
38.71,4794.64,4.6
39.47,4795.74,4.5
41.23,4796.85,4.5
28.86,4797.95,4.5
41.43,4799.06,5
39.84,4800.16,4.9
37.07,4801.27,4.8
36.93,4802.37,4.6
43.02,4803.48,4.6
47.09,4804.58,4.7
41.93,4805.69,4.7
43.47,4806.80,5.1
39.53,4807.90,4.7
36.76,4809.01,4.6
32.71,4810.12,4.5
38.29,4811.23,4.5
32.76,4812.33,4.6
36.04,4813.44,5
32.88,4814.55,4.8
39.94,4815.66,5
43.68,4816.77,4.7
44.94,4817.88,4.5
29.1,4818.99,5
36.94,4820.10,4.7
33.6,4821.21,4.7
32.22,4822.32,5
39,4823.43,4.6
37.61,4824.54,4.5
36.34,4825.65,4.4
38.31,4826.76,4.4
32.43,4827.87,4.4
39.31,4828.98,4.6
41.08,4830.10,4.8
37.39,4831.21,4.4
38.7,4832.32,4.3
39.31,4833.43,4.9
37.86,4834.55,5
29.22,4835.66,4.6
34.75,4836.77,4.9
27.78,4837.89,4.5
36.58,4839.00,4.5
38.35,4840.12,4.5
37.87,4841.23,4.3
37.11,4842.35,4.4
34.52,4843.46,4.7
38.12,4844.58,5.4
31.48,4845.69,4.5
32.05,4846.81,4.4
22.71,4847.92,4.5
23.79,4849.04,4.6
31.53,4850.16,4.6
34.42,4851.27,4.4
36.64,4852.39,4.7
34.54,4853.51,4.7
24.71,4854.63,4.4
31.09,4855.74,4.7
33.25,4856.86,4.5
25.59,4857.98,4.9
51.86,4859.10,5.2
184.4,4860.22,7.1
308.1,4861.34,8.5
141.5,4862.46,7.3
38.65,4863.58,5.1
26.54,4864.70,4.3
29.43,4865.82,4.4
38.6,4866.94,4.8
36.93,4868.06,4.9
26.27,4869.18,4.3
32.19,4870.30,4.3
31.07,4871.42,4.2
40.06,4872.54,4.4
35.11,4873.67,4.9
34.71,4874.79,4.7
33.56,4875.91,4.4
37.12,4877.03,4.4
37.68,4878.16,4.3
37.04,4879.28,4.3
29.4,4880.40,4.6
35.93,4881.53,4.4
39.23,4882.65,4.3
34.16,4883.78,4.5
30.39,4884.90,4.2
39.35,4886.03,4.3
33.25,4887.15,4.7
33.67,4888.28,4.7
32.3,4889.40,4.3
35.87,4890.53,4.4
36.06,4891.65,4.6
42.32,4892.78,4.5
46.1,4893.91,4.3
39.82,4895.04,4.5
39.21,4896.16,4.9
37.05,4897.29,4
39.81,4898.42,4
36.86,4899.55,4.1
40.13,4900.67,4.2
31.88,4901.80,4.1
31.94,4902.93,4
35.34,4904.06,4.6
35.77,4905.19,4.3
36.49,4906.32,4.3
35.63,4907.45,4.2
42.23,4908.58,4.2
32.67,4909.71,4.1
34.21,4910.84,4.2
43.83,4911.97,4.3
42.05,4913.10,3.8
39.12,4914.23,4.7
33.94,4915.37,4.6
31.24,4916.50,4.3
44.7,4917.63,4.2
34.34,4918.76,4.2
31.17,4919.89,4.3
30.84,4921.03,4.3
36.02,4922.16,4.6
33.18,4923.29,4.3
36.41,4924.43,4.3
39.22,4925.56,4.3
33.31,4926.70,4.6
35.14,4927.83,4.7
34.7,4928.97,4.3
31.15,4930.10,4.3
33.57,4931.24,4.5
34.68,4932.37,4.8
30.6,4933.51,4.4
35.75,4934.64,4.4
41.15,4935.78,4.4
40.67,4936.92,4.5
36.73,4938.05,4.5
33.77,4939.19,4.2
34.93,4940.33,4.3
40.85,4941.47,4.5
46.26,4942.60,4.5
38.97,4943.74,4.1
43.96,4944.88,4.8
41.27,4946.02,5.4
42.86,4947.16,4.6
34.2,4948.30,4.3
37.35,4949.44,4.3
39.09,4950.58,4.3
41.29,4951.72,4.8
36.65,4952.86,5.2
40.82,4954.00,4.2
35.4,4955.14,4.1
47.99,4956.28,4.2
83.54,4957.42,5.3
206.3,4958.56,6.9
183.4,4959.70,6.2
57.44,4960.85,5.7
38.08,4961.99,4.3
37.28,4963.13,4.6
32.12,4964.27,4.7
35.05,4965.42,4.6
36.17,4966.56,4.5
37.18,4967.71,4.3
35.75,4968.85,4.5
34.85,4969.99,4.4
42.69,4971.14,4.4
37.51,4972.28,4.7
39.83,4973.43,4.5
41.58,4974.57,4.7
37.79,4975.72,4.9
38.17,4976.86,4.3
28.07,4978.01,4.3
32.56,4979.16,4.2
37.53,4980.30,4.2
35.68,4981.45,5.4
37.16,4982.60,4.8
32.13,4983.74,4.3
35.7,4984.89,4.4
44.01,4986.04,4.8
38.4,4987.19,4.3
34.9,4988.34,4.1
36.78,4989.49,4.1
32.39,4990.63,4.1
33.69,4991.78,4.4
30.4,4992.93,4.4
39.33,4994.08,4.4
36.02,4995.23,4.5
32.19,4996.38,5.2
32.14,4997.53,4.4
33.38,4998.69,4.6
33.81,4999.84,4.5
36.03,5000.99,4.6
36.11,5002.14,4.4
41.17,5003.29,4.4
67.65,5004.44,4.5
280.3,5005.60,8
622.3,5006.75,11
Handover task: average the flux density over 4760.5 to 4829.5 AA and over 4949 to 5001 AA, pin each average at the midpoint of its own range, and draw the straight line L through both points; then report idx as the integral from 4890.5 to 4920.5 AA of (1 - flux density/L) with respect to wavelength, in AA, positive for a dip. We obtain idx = 3.4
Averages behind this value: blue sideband 37.8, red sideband 45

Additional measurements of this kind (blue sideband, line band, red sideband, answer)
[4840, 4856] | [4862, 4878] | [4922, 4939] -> -3.7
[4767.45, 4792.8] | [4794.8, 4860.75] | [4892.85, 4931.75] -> -2.9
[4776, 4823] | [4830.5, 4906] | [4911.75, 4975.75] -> -3.5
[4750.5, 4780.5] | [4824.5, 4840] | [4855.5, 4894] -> 3.1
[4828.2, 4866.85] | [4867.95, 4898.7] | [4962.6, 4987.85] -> 6.7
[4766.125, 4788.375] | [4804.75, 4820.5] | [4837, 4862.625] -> 2.7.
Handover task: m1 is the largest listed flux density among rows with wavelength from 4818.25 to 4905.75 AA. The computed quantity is 308.1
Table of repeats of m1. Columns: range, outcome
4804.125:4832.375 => 47.09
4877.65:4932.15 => 46.1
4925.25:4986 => 206.3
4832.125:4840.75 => 39.31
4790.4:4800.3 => 41.43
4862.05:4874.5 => 141.5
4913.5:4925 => 44.7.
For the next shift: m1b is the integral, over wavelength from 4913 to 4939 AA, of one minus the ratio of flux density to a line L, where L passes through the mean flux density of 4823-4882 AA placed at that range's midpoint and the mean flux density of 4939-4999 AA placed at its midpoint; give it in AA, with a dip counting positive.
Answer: 5.27 AA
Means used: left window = 44.6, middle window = 35.5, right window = 44.5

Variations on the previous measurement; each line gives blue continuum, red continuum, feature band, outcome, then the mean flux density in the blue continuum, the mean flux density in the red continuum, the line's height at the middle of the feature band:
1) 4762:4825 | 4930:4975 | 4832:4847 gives 1.98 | 37.8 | 47.7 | 40.7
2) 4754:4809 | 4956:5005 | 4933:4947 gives 1.73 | 38.1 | 46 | 44.4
